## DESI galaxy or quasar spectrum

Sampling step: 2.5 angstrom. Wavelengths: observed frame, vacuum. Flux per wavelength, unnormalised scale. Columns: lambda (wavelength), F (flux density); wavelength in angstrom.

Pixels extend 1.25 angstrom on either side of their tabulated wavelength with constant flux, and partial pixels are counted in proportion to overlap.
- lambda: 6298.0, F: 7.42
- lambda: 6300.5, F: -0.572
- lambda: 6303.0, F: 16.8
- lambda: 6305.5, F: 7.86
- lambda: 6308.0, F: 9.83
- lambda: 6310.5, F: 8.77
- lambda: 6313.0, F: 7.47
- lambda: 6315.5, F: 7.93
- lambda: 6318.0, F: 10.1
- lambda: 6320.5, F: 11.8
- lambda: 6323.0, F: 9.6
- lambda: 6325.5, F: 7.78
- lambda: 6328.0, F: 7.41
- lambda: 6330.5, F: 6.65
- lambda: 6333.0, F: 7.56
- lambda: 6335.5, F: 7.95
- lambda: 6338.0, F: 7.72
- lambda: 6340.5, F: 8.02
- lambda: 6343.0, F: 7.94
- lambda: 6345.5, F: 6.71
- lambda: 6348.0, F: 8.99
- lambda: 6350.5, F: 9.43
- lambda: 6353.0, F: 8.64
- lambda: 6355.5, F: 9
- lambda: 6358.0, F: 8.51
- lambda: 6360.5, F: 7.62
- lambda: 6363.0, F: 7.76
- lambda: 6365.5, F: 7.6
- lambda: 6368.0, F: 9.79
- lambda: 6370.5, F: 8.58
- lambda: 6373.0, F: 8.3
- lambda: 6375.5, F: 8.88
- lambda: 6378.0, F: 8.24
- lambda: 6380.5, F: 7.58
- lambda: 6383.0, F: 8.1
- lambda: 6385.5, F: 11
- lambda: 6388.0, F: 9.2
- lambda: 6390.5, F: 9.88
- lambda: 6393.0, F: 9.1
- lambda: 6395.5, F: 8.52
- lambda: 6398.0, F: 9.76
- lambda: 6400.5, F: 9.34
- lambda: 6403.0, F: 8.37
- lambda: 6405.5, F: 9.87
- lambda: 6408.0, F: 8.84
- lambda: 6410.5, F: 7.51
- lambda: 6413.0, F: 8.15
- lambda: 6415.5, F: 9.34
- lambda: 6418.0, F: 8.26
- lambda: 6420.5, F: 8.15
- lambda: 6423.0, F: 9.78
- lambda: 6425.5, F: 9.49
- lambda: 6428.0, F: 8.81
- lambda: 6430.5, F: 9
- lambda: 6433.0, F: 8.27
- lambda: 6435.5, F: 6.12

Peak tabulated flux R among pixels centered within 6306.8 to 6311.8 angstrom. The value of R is 9.83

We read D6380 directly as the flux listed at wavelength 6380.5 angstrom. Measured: 7.58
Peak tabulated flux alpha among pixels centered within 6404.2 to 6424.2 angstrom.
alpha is 9.87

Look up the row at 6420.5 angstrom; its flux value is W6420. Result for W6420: 8.15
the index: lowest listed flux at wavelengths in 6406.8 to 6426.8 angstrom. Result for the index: 7.51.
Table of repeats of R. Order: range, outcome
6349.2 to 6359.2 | 9.43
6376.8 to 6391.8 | 11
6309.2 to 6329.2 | 11.8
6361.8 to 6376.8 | 9.79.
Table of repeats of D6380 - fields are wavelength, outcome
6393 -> 9.1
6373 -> 8.3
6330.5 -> 6.65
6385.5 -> 11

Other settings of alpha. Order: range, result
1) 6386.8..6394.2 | 9.88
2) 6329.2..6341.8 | 8.02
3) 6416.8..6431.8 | 9.78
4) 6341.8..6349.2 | 8.99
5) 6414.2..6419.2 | 9.34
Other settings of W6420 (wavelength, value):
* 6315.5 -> 7.93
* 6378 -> 8.24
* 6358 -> 8.51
